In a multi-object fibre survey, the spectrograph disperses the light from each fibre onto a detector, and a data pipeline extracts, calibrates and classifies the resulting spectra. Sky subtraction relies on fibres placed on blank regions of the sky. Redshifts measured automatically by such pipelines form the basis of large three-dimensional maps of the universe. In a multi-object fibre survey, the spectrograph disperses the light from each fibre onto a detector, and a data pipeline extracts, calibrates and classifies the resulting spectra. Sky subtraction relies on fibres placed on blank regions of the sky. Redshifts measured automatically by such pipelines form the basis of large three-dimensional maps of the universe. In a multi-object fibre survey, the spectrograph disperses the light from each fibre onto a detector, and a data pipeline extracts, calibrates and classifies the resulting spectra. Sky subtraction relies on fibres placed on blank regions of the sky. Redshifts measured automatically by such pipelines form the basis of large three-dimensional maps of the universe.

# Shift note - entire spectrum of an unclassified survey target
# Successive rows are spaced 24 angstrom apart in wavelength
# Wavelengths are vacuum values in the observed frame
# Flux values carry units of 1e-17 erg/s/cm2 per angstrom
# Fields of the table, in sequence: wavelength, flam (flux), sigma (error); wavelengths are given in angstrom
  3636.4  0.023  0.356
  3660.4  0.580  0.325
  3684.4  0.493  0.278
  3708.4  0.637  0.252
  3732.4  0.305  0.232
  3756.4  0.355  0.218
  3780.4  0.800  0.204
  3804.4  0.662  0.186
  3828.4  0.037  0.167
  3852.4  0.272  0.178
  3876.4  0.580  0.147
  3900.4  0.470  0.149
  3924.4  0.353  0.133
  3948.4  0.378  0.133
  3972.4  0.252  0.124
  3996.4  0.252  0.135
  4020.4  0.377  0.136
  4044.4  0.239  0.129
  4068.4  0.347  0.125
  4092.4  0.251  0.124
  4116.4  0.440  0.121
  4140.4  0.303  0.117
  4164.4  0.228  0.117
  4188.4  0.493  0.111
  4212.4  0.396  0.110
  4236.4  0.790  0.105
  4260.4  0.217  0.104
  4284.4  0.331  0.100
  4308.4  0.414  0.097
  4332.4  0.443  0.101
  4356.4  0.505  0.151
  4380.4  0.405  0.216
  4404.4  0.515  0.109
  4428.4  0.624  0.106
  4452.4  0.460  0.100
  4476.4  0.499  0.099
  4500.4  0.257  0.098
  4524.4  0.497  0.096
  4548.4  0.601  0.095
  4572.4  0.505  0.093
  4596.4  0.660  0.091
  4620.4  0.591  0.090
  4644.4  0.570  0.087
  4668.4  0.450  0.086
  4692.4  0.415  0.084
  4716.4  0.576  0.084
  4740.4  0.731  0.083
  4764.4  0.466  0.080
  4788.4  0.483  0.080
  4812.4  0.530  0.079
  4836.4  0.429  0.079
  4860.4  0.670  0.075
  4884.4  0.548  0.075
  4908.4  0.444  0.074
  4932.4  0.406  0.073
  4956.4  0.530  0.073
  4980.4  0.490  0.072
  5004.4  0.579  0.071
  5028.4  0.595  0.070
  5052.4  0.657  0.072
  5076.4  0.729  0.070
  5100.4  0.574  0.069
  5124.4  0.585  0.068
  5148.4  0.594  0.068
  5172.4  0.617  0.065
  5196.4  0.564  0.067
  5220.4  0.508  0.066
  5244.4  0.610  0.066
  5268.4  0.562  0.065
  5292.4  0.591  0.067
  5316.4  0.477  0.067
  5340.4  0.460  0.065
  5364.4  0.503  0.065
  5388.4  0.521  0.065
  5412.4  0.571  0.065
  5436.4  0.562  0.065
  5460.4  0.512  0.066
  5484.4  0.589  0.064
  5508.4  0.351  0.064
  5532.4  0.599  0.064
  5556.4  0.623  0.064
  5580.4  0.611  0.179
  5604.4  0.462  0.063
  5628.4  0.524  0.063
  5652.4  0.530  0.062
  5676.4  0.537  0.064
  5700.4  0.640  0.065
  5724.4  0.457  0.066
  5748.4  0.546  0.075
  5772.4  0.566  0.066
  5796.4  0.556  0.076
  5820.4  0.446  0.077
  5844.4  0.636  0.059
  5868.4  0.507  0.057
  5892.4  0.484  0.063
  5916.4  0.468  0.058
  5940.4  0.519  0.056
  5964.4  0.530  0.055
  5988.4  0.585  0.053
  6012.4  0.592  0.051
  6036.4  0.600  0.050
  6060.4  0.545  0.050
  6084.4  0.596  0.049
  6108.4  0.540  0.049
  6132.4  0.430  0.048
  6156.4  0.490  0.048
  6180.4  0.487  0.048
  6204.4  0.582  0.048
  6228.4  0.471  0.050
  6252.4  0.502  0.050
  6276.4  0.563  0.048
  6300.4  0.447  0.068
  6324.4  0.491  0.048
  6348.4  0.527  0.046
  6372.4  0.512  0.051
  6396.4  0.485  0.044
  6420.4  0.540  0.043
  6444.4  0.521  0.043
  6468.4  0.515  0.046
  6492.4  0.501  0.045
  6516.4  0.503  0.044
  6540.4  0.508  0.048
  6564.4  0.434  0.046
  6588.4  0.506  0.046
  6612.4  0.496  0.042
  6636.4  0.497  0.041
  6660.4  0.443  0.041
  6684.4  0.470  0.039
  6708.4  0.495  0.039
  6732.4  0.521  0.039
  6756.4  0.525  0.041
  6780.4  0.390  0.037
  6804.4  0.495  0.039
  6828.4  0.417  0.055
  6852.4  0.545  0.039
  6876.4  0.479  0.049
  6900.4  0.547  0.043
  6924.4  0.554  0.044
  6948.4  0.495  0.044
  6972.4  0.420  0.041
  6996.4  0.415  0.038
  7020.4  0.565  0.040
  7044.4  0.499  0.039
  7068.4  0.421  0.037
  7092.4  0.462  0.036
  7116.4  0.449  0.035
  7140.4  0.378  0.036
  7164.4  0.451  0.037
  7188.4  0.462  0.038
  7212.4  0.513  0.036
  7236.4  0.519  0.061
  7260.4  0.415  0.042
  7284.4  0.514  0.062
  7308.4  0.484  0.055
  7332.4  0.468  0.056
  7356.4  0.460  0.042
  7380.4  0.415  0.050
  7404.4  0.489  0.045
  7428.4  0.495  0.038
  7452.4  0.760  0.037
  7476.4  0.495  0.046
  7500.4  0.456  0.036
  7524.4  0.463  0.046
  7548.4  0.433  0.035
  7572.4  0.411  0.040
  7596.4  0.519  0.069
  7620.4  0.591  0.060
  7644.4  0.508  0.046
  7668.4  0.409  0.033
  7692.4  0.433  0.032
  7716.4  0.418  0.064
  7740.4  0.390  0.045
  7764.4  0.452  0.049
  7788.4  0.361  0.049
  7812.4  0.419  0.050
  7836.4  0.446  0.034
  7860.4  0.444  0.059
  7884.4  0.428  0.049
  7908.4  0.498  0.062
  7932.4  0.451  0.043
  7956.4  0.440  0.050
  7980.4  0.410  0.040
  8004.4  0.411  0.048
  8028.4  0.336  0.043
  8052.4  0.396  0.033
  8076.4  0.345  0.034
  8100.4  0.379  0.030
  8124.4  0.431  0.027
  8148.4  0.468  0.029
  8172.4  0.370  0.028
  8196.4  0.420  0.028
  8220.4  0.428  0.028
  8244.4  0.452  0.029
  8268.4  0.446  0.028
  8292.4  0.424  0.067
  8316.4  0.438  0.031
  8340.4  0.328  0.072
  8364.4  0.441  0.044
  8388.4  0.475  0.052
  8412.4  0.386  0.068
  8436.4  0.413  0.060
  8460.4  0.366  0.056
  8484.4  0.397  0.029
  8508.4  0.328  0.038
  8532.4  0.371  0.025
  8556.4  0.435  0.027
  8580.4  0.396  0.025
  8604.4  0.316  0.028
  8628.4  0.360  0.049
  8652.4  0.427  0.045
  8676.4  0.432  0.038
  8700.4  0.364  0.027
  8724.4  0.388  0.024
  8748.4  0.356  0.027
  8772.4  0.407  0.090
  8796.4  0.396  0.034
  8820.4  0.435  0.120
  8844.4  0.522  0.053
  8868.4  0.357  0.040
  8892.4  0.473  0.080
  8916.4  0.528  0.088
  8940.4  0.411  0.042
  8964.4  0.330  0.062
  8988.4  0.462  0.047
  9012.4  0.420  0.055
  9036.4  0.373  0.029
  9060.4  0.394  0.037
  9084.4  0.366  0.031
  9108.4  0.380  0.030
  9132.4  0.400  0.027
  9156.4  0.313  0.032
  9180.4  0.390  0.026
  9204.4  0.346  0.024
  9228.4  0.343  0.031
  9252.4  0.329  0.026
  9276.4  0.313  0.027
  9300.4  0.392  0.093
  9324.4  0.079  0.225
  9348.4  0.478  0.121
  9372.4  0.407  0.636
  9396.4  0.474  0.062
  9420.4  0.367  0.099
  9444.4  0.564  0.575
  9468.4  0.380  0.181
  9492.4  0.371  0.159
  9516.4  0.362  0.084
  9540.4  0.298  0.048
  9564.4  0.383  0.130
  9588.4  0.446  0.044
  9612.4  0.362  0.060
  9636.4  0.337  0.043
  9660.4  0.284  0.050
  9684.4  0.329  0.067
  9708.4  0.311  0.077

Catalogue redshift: 0.14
